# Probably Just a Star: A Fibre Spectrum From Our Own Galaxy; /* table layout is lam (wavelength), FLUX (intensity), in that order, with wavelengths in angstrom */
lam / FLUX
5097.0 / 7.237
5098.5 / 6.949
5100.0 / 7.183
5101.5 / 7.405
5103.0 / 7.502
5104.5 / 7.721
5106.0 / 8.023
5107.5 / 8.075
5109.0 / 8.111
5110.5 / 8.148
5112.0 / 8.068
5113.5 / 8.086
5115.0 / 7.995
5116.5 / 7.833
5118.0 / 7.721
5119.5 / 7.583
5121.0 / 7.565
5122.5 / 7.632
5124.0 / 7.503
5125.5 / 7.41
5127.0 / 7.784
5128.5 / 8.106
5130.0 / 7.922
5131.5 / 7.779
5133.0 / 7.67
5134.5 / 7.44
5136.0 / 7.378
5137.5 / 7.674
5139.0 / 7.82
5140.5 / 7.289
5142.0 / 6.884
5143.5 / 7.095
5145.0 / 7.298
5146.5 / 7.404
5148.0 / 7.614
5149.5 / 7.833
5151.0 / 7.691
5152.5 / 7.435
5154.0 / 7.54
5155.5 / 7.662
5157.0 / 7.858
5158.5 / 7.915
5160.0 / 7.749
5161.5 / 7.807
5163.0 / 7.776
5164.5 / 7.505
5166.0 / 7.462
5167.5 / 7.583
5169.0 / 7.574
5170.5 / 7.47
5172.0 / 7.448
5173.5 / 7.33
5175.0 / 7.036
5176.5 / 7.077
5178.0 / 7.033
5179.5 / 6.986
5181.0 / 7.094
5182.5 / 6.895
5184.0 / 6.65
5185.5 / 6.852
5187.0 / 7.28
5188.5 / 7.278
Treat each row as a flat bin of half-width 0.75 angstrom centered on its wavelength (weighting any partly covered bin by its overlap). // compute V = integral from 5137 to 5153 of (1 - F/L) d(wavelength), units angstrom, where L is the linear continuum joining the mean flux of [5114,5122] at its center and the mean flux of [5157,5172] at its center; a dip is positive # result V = 0.5 angstrom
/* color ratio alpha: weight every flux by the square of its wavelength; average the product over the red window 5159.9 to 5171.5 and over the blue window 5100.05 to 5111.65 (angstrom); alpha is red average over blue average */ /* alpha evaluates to 1.00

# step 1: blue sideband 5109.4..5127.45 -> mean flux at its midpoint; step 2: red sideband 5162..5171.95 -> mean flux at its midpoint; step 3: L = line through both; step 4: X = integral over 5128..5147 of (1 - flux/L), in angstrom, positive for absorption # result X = 0.5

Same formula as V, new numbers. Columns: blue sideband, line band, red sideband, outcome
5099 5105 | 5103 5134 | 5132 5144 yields -1.7 angstrom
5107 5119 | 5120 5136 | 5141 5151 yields 0.1 angstrom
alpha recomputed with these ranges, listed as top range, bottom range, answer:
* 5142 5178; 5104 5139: 0.98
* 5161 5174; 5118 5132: 1.00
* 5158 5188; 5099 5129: 0.96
